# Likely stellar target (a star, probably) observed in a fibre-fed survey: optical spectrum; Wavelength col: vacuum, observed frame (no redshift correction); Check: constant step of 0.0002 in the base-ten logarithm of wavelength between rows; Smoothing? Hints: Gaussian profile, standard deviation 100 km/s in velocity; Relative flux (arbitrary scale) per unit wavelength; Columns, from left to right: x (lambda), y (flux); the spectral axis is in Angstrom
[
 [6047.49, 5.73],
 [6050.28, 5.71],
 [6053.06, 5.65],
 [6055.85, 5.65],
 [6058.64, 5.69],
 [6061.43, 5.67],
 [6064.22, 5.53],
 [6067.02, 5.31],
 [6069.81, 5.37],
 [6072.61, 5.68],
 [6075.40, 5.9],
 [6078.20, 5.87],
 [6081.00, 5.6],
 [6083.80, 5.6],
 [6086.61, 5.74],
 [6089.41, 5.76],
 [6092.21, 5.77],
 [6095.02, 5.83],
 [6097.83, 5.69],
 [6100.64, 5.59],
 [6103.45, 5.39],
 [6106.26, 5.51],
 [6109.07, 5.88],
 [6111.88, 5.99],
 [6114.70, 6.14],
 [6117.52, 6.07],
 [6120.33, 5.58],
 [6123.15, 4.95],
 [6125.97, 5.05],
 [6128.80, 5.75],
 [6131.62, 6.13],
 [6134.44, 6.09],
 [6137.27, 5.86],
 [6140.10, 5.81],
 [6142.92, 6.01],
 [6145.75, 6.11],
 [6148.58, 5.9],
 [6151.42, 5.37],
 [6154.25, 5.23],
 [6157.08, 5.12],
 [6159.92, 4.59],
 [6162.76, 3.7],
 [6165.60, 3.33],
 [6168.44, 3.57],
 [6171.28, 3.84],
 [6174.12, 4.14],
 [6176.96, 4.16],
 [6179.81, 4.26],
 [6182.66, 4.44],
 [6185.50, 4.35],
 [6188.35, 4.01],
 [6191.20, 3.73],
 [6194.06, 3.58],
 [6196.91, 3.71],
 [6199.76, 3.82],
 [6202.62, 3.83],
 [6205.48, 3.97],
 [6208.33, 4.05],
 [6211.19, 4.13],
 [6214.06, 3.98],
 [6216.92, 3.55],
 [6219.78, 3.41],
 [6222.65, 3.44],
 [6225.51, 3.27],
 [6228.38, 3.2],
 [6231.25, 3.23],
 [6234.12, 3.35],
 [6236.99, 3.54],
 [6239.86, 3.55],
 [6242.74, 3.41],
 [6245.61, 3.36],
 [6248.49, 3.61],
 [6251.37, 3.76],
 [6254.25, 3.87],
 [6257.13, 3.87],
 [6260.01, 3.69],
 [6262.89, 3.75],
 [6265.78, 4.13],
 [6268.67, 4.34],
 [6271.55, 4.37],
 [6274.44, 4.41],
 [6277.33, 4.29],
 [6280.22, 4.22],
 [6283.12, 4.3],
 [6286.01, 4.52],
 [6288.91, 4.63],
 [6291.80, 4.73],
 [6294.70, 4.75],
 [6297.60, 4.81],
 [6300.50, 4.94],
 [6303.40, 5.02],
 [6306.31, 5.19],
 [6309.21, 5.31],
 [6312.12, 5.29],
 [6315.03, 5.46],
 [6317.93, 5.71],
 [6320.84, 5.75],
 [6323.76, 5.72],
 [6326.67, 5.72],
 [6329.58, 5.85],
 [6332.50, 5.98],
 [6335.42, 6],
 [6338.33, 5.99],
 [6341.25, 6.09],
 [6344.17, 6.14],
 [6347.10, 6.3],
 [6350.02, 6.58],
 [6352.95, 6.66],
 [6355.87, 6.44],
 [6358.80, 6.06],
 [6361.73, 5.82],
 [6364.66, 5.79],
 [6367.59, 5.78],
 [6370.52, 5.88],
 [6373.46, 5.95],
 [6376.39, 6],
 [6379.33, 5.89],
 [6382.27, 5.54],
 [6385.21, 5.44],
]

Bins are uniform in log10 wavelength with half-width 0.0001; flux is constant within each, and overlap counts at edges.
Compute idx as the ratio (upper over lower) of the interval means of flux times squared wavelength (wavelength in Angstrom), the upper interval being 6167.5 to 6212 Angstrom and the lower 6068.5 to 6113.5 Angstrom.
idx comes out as 0.7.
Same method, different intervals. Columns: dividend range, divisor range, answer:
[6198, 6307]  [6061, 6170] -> 0.76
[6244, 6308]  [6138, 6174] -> 0.92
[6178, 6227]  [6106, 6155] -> 0.69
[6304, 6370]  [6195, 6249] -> 1.70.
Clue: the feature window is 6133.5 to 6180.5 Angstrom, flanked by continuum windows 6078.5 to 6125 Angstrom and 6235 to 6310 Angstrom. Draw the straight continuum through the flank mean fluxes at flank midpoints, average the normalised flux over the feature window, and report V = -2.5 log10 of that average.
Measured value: 0.08 mag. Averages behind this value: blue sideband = 5.69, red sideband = 4.23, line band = 4.88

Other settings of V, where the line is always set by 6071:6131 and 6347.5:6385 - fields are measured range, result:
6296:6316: 0.16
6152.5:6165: 0.25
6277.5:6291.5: 0.31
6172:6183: 0.35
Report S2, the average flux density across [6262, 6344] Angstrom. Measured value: 5.07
